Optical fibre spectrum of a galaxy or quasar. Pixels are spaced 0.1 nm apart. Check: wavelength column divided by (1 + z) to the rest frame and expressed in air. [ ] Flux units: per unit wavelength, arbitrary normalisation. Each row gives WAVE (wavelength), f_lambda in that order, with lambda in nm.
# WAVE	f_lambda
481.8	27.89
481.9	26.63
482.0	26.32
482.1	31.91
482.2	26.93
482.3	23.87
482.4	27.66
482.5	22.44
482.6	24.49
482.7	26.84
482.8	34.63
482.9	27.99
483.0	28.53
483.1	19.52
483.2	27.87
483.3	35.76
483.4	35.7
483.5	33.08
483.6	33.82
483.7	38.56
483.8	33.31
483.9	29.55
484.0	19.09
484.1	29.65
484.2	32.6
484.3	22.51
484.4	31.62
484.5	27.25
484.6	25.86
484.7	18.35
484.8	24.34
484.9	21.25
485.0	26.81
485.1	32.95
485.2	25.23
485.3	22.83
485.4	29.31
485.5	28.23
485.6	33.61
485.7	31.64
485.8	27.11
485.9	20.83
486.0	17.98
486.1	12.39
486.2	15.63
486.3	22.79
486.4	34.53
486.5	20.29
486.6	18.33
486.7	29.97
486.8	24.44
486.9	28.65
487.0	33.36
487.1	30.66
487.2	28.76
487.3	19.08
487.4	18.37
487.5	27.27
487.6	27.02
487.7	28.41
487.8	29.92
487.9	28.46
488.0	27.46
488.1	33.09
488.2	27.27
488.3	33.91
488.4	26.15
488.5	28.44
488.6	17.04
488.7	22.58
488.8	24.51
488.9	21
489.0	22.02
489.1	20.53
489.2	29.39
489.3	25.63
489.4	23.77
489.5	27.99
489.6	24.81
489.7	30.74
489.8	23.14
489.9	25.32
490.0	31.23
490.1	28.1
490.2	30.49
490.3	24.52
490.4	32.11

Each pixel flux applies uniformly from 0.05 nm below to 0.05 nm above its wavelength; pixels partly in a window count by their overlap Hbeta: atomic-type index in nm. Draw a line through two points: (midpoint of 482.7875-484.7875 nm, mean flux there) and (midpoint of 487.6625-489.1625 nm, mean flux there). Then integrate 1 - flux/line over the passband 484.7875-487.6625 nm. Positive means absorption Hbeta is 0.225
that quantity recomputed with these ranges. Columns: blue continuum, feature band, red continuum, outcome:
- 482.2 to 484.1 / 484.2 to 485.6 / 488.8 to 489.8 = 0.07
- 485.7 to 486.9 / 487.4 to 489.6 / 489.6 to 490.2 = -0.03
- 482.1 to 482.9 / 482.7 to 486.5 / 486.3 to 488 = -0.05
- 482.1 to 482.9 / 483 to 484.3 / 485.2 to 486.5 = -0.20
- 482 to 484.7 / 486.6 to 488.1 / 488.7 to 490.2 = -0.03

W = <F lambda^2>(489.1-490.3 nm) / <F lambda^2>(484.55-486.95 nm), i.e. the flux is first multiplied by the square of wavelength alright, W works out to 1.11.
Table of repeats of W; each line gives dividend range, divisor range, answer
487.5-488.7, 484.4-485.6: 1.07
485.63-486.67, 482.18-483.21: 0.87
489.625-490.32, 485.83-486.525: 1.35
